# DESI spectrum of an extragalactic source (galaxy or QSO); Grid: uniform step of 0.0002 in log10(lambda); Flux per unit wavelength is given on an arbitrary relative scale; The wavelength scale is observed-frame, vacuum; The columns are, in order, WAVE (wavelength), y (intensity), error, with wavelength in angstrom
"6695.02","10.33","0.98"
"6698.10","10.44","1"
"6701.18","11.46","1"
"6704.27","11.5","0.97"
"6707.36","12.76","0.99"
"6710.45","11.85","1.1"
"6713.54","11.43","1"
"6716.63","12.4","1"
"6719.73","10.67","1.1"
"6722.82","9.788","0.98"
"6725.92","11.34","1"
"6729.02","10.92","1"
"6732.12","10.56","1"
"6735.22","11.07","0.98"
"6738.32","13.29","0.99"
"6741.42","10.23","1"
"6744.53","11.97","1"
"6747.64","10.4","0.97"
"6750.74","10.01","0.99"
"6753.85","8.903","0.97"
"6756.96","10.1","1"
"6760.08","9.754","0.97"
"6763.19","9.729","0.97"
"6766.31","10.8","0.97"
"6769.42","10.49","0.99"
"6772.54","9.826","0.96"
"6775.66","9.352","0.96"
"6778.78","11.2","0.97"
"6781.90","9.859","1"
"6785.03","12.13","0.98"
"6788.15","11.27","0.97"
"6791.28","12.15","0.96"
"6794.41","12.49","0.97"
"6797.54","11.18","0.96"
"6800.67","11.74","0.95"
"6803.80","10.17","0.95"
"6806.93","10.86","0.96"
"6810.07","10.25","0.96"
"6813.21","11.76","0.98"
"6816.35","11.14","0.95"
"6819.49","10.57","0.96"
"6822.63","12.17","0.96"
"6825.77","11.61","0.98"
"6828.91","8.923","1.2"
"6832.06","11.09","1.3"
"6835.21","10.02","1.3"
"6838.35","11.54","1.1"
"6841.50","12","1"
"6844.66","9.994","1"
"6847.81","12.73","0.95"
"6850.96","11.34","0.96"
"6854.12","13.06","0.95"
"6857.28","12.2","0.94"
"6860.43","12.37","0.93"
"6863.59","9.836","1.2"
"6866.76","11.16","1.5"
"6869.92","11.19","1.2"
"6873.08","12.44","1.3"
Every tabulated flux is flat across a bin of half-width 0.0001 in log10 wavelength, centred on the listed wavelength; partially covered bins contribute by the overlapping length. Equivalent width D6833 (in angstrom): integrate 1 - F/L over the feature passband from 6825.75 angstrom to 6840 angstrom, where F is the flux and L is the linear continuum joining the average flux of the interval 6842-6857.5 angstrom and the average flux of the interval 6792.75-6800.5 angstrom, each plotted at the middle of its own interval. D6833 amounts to 1.6 angstrom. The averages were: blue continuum 11.8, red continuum 11.8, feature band 10.5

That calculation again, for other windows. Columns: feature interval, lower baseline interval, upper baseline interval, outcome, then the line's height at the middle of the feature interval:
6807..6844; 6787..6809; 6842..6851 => 1.4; 11.4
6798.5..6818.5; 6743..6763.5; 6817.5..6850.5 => -0.4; 10.8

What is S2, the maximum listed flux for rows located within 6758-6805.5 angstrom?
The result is 12.49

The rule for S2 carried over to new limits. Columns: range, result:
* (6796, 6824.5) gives 12.17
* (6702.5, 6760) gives 13.29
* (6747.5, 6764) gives 10.4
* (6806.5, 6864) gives 13.06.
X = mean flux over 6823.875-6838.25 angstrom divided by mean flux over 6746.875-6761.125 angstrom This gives 1.08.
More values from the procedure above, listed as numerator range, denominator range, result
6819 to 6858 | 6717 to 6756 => 1.05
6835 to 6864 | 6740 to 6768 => 1.14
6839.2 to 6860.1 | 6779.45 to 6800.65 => 1.03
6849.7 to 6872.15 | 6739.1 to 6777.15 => 1.14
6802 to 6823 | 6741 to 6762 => 1.07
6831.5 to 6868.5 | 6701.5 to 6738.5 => 1.01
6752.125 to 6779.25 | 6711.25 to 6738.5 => 0.89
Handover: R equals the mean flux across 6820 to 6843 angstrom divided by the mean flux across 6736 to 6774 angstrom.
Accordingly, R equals 1.05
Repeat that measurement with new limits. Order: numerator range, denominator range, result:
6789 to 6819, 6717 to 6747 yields 1.01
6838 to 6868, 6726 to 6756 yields 1.07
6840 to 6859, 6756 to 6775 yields 1.18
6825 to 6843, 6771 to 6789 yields 1.02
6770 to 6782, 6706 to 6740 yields 0.88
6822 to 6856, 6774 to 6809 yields 1.02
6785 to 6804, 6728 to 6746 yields 1.03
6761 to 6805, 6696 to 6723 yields 0.95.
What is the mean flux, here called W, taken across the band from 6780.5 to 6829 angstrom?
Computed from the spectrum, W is 11.2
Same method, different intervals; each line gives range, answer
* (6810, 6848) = 11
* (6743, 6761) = 10.2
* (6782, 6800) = 11.7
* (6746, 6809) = 10.6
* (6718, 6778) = 10.5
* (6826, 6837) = 10.2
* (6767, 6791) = 10.7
